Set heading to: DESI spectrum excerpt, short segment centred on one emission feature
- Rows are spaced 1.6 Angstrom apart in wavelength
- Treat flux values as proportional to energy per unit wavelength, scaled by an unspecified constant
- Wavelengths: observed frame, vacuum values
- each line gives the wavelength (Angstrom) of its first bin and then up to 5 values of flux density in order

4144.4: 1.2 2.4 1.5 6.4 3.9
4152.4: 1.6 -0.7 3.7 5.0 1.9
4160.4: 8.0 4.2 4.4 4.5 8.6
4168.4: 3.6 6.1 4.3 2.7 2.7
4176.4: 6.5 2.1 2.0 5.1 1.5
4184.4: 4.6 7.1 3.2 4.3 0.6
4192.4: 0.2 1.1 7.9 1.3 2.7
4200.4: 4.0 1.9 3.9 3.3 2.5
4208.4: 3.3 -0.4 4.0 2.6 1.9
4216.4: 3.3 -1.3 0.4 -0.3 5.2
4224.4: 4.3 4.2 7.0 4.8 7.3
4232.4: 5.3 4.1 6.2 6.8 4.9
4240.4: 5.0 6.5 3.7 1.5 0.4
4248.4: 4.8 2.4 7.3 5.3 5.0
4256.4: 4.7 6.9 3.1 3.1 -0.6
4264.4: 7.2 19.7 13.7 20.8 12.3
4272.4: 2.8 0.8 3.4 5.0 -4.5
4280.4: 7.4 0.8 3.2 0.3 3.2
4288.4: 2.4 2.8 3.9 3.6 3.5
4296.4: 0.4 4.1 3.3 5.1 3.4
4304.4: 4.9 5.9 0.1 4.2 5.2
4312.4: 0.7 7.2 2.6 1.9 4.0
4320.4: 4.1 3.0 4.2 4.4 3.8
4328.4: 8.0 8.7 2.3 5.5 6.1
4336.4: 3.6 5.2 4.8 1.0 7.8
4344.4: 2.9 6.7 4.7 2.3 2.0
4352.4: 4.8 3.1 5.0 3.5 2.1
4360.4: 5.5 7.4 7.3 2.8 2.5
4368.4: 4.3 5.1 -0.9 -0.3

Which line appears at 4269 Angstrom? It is [O II]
